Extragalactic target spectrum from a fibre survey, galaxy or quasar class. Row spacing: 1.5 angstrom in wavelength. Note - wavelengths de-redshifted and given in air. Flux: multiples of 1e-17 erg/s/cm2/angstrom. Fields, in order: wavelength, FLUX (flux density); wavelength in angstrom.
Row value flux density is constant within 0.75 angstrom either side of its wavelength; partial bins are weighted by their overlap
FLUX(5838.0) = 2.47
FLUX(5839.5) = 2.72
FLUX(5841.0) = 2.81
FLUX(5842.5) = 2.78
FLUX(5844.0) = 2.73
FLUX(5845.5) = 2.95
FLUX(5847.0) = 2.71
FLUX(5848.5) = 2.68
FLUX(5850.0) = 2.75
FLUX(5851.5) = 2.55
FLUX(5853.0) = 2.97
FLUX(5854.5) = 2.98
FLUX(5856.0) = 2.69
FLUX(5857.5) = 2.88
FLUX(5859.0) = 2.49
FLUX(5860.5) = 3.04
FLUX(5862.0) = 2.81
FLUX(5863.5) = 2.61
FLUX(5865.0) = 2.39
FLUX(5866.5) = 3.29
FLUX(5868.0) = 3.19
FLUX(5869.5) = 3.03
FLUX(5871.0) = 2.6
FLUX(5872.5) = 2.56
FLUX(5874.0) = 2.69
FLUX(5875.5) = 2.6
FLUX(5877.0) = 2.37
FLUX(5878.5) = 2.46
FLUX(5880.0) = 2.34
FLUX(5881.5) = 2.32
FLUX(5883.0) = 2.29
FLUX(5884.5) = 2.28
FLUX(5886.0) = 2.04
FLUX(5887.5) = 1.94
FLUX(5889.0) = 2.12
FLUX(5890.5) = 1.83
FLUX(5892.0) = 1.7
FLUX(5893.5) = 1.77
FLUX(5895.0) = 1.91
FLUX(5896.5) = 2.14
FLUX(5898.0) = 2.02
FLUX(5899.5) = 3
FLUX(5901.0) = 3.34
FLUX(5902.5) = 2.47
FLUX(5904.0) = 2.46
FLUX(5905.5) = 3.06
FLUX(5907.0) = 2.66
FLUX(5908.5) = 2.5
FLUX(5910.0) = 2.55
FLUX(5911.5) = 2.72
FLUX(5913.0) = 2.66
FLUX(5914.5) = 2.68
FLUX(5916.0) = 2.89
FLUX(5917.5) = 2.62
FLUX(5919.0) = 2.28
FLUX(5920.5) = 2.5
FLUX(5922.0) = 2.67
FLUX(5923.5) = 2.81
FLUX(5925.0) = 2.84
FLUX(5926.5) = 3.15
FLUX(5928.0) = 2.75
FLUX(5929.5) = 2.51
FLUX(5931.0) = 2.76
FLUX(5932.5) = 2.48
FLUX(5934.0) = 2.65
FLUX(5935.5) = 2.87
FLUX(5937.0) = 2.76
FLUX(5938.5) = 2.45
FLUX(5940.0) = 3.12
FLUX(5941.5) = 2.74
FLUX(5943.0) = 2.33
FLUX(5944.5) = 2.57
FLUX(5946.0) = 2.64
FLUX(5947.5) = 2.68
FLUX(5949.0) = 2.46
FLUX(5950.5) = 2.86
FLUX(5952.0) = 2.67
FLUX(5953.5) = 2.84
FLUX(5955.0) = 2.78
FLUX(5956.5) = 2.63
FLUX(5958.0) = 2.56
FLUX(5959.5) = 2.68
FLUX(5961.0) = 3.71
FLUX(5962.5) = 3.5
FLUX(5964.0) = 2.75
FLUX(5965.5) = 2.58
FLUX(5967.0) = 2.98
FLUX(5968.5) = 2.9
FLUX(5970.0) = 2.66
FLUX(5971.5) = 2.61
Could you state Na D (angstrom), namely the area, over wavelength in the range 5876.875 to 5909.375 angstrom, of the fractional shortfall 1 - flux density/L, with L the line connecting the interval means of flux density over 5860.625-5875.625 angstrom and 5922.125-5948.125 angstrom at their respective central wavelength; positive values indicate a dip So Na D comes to 5.2 angstrom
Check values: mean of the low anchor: 2.8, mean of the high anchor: 2.71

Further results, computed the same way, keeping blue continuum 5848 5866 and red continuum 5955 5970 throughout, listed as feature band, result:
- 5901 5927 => 1.3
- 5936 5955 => 1.3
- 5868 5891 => 3.1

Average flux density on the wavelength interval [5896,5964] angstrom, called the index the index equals 2.71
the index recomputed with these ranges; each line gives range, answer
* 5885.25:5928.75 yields 2.49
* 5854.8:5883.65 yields 2.67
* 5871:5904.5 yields 2.31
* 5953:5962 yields 2.88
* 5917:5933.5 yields 2.67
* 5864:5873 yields 2.84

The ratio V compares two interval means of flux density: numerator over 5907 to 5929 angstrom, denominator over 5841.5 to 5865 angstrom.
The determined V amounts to 0.97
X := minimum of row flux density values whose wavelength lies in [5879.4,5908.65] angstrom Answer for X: 1.7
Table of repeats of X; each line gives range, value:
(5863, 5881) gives 2.34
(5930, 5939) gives 2.45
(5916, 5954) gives 2.28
